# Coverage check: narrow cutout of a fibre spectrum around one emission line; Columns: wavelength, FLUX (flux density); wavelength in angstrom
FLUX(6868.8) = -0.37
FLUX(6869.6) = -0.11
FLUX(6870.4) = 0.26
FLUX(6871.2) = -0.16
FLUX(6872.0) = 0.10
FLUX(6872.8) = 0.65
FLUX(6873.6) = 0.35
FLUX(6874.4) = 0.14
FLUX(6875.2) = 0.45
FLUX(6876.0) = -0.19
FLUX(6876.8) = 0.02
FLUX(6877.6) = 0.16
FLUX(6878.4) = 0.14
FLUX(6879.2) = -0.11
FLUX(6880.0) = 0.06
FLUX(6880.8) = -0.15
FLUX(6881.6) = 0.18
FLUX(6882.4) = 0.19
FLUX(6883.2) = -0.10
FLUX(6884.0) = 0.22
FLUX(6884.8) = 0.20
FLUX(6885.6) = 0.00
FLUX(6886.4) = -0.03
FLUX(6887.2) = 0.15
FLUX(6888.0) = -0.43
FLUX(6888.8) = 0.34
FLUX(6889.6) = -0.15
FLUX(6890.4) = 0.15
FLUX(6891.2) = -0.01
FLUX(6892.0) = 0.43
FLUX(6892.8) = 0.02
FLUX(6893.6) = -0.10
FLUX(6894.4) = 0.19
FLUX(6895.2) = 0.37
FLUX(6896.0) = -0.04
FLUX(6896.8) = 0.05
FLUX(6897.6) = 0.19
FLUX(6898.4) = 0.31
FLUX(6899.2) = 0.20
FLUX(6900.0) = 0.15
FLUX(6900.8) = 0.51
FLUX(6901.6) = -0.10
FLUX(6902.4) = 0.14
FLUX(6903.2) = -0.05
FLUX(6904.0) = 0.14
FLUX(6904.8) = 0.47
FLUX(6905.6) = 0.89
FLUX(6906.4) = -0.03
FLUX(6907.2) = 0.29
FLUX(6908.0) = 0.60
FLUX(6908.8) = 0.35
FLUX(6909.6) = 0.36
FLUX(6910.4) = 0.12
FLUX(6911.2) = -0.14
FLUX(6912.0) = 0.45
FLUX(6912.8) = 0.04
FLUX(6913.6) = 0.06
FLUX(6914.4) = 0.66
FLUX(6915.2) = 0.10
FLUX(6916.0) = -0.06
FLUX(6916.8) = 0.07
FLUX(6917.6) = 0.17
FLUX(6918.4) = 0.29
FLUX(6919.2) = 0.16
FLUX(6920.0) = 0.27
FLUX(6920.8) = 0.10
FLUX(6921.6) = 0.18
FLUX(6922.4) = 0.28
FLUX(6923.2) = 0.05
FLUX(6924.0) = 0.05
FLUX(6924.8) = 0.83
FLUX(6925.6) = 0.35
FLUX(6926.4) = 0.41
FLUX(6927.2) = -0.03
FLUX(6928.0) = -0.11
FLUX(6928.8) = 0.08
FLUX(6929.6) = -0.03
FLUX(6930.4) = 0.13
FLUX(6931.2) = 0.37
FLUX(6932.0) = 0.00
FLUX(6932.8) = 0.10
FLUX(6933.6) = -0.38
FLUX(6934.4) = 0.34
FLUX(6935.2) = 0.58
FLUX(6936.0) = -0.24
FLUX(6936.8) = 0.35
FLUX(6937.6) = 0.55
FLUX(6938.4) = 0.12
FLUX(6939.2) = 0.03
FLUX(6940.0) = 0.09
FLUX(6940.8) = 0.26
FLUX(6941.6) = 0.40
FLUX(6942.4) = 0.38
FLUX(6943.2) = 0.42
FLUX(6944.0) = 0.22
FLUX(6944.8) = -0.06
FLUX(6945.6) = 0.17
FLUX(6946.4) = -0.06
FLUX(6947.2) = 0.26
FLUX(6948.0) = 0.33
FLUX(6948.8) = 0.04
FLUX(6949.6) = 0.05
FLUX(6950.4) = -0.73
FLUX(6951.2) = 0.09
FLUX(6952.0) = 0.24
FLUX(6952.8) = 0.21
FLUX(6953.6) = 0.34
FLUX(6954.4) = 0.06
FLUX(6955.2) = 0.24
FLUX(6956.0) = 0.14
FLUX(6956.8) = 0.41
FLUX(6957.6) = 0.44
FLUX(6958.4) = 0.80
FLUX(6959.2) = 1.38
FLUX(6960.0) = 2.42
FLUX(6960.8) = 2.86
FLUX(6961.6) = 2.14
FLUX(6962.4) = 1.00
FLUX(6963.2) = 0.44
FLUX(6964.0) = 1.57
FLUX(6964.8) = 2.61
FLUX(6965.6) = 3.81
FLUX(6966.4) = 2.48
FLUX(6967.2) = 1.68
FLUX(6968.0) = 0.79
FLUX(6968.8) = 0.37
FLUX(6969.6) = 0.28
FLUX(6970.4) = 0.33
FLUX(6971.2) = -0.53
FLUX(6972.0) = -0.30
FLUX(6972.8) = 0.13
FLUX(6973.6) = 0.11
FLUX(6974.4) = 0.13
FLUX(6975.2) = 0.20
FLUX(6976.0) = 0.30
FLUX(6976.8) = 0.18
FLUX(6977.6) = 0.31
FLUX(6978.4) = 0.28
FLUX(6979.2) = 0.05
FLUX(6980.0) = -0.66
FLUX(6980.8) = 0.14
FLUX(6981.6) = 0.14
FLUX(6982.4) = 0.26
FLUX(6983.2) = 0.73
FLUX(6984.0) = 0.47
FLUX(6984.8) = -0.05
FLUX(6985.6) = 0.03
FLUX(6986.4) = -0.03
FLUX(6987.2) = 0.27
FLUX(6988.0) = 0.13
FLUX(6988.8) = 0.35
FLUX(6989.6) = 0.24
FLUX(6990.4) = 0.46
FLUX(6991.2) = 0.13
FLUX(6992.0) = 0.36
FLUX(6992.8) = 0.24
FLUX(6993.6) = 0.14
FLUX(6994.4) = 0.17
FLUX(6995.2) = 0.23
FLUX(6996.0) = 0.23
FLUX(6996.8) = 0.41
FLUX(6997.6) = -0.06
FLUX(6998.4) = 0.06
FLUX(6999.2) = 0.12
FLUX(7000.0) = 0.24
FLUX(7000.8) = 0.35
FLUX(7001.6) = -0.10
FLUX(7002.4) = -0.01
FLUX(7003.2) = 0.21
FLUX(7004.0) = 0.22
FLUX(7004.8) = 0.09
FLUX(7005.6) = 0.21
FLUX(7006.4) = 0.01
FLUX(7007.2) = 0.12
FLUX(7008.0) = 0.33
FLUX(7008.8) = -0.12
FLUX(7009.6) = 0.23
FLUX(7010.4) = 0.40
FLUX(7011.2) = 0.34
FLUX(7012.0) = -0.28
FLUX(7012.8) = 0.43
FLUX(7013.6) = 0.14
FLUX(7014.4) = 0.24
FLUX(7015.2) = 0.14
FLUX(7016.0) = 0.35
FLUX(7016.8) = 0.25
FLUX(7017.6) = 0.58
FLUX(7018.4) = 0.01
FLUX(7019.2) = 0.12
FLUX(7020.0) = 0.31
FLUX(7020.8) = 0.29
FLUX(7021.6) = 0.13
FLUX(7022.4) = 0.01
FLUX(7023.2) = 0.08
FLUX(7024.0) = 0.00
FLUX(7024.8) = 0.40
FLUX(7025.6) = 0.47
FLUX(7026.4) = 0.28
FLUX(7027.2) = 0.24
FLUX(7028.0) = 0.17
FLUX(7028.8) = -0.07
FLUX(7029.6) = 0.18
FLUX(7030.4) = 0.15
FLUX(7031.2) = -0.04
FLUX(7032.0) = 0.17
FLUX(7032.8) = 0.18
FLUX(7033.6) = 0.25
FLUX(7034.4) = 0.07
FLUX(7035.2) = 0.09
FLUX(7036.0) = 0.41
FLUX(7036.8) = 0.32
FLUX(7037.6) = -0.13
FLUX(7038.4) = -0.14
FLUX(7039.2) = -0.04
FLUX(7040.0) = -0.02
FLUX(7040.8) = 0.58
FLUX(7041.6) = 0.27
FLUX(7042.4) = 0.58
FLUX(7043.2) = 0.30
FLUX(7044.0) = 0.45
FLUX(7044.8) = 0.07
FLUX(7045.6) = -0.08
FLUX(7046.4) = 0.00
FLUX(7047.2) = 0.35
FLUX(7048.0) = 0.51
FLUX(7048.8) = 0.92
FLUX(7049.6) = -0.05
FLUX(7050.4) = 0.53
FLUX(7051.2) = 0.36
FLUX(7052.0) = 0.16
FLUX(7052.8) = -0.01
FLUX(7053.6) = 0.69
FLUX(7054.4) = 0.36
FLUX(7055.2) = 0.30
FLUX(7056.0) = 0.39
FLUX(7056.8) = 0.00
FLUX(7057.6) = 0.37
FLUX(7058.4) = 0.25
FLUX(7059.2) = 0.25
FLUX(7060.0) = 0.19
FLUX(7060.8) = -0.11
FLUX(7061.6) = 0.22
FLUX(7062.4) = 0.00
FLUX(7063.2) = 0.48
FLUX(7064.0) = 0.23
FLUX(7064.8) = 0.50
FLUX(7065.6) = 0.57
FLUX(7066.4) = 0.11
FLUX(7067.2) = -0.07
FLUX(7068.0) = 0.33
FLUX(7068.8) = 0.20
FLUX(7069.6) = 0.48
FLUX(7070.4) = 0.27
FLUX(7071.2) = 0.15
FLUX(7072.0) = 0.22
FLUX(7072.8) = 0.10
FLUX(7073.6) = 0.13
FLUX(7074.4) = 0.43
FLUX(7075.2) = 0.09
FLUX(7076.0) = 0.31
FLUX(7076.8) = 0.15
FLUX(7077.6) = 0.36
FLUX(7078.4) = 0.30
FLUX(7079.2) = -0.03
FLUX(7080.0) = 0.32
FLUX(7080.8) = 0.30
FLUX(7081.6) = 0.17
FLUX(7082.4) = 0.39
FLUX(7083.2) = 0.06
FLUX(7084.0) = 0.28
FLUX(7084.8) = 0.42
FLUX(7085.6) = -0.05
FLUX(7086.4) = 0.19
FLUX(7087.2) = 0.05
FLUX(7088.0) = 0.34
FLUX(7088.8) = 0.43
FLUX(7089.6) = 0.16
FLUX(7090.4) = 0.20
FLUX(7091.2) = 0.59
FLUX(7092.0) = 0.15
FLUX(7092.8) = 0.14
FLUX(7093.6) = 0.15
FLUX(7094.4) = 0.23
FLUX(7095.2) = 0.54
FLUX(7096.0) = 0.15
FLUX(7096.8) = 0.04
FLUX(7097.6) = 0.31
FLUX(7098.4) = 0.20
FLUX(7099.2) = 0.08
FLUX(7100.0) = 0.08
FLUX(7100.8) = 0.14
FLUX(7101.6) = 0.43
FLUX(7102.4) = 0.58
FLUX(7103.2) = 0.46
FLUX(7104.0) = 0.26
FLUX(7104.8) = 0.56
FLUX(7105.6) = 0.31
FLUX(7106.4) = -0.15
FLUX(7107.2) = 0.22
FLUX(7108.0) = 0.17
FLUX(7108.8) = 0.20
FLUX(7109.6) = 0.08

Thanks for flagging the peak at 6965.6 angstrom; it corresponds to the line [O II]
